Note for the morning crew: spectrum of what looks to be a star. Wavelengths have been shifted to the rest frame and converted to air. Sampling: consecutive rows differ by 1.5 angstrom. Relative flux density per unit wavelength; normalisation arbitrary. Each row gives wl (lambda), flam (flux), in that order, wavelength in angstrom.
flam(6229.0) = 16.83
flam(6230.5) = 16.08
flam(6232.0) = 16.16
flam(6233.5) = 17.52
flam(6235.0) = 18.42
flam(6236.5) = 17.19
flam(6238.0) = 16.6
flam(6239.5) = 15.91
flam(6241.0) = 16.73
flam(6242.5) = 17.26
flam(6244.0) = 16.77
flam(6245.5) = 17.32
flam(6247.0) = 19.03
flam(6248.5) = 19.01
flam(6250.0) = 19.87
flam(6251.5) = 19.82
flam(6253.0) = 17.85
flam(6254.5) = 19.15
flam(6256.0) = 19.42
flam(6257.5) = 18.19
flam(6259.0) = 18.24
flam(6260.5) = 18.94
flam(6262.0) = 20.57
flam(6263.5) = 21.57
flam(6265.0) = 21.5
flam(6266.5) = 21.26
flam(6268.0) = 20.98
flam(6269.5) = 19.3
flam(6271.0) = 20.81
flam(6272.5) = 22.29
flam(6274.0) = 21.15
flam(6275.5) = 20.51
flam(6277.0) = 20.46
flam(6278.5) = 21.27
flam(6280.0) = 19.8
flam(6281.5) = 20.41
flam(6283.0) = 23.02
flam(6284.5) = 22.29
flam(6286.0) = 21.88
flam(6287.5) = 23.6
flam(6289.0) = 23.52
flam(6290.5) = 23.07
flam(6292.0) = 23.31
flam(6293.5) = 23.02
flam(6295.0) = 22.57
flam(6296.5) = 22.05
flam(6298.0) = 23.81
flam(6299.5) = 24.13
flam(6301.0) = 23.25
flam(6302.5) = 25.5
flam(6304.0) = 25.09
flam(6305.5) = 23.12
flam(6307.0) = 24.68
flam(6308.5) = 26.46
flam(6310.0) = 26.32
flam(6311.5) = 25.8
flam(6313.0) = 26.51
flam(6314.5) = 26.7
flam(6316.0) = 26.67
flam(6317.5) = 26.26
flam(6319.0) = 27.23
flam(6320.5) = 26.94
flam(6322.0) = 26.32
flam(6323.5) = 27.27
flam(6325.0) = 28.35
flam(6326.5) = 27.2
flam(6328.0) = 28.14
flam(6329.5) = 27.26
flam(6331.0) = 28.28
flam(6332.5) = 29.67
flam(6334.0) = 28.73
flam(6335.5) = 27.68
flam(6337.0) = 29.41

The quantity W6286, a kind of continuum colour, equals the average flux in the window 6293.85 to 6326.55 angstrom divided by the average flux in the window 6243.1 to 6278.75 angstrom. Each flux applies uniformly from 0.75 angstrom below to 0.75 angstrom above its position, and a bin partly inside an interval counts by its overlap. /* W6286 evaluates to 1.3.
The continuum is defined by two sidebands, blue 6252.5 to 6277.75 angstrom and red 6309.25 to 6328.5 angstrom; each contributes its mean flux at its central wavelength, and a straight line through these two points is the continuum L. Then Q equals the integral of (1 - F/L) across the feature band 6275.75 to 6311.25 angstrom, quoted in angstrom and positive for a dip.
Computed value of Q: 0.8 angstrom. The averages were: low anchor 20.2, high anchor 26.9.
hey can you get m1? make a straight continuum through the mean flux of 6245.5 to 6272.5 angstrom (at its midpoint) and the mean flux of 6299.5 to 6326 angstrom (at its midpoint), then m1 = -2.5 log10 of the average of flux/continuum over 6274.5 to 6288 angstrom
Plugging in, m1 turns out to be 0.05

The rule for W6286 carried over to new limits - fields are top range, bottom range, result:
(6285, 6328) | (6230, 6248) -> 1.46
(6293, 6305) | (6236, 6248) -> 1.38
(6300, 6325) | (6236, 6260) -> 1.44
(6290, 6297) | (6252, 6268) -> 1.16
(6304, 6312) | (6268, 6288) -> 1.19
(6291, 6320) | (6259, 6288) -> 1.18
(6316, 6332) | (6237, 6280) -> 1.41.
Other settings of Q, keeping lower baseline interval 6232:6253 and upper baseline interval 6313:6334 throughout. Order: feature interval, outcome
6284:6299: 0.4 angstrom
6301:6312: 0.1 angstrom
